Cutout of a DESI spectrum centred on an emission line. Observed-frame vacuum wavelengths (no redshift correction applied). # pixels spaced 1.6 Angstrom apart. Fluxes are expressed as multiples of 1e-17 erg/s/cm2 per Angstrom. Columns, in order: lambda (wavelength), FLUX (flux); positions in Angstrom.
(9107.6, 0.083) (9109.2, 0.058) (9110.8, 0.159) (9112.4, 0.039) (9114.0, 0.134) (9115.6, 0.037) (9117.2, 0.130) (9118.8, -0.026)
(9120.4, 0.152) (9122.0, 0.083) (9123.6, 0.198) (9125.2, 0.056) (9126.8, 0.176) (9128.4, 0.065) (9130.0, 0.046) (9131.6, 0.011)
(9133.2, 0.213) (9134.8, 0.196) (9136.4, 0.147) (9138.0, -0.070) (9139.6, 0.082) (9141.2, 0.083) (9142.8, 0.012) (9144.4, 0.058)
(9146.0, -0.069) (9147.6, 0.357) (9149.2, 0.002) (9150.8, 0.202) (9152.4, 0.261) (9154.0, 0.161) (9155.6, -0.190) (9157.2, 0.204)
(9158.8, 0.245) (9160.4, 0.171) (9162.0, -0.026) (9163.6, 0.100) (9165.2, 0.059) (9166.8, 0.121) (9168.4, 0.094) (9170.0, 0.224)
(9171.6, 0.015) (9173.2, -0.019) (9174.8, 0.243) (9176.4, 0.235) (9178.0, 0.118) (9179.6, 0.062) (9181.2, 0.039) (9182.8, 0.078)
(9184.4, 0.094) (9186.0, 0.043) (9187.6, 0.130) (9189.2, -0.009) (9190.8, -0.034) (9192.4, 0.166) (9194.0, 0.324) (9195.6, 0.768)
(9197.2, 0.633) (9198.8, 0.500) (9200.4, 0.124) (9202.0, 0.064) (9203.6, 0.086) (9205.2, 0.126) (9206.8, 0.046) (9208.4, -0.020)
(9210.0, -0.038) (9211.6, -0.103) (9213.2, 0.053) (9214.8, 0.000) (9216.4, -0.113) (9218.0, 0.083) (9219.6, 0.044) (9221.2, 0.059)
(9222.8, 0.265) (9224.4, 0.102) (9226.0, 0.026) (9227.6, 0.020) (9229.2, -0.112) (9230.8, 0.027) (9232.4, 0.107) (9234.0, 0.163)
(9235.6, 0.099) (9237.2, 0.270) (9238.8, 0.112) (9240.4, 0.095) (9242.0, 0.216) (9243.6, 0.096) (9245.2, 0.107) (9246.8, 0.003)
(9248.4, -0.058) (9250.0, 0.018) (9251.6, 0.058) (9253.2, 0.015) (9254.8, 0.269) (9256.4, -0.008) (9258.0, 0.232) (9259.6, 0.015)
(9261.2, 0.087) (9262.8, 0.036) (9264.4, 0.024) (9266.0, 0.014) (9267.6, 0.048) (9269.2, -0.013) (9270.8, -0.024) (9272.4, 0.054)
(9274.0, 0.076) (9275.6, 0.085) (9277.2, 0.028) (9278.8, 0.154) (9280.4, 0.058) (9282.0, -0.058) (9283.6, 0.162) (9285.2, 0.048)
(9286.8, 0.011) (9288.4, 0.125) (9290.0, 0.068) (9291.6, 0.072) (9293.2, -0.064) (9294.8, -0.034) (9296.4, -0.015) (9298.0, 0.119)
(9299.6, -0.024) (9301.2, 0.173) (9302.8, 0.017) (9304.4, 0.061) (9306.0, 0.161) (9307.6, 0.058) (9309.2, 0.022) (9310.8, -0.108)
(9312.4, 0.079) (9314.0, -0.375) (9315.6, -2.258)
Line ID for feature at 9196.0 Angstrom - H-beta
